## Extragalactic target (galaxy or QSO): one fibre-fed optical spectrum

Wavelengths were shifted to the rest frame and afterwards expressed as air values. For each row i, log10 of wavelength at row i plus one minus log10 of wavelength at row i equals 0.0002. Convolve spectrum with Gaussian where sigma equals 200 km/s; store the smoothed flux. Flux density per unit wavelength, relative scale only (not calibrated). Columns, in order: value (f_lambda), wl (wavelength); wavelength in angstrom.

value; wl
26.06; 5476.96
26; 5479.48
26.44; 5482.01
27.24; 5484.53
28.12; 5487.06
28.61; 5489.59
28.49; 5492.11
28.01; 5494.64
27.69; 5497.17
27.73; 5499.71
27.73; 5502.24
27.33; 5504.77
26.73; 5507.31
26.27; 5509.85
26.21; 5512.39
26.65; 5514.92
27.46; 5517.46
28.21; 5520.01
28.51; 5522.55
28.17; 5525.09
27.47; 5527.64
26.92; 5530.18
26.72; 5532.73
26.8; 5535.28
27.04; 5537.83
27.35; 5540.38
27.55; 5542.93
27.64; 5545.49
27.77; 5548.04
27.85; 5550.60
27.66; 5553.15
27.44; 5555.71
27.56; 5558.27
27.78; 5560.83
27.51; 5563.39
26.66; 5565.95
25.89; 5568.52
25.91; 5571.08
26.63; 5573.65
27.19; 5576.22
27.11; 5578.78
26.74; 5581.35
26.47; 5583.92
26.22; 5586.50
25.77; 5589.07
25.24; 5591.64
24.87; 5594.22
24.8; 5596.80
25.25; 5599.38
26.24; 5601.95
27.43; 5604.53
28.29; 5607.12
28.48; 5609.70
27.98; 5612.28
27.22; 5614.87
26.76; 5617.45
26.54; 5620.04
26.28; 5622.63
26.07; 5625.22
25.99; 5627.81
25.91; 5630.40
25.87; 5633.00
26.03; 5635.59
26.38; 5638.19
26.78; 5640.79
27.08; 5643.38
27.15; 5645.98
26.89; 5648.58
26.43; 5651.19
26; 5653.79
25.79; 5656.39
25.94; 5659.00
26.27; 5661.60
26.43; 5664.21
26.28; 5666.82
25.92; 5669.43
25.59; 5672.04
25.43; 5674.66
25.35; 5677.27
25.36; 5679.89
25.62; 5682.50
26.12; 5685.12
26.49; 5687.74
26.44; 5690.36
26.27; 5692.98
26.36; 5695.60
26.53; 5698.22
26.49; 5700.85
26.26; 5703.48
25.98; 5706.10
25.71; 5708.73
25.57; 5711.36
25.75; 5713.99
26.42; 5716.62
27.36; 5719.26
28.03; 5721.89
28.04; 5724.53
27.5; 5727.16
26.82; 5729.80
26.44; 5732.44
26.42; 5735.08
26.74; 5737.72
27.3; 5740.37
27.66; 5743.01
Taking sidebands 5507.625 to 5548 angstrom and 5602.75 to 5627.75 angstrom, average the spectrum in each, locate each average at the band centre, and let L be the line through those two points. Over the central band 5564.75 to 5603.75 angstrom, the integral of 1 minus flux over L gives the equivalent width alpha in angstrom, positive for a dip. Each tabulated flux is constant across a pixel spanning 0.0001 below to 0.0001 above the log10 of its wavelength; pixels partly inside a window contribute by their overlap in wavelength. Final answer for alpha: 1.6 angstrom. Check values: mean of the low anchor 27.3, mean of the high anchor 27.1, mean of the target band 26.1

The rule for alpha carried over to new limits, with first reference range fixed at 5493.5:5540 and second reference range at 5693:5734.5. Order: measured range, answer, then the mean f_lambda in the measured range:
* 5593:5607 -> 0.6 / 25.9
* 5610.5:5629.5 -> 0.2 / 26.7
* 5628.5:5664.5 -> 0.7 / 26.3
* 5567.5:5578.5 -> 0.3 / 26.5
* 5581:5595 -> 0.6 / 25.9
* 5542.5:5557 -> -0.2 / 27.7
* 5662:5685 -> 0.8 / 25.8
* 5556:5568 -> -0.1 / 27.3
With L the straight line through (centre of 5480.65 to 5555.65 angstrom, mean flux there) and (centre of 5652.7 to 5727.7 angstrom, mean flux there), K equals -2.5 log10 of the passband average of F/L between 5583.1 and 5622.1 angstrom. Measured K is 0.01 mag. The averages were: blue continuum 27.5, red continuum 26.2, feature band 26.5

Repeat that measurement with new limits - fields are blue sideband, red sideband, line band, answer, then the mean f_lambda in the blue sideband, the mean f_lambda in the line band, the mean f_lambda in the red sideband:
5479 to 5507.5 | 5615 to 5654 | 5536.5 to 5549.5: -0.01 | 27.6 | 27.5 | 26.4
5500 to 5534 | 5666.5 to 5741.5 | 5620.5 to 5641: 0.02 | 27.3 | 26.1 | 26.4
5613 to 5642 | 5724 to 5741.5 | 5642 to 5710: 0.02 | 26.4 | 26.2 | 27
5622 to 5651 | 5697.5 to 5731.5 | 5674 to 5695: 0.03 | 26.4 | 25.9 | 26.6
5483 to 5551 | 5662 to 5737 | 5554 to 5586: 0.01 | 27.5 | 26.9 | 26.3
